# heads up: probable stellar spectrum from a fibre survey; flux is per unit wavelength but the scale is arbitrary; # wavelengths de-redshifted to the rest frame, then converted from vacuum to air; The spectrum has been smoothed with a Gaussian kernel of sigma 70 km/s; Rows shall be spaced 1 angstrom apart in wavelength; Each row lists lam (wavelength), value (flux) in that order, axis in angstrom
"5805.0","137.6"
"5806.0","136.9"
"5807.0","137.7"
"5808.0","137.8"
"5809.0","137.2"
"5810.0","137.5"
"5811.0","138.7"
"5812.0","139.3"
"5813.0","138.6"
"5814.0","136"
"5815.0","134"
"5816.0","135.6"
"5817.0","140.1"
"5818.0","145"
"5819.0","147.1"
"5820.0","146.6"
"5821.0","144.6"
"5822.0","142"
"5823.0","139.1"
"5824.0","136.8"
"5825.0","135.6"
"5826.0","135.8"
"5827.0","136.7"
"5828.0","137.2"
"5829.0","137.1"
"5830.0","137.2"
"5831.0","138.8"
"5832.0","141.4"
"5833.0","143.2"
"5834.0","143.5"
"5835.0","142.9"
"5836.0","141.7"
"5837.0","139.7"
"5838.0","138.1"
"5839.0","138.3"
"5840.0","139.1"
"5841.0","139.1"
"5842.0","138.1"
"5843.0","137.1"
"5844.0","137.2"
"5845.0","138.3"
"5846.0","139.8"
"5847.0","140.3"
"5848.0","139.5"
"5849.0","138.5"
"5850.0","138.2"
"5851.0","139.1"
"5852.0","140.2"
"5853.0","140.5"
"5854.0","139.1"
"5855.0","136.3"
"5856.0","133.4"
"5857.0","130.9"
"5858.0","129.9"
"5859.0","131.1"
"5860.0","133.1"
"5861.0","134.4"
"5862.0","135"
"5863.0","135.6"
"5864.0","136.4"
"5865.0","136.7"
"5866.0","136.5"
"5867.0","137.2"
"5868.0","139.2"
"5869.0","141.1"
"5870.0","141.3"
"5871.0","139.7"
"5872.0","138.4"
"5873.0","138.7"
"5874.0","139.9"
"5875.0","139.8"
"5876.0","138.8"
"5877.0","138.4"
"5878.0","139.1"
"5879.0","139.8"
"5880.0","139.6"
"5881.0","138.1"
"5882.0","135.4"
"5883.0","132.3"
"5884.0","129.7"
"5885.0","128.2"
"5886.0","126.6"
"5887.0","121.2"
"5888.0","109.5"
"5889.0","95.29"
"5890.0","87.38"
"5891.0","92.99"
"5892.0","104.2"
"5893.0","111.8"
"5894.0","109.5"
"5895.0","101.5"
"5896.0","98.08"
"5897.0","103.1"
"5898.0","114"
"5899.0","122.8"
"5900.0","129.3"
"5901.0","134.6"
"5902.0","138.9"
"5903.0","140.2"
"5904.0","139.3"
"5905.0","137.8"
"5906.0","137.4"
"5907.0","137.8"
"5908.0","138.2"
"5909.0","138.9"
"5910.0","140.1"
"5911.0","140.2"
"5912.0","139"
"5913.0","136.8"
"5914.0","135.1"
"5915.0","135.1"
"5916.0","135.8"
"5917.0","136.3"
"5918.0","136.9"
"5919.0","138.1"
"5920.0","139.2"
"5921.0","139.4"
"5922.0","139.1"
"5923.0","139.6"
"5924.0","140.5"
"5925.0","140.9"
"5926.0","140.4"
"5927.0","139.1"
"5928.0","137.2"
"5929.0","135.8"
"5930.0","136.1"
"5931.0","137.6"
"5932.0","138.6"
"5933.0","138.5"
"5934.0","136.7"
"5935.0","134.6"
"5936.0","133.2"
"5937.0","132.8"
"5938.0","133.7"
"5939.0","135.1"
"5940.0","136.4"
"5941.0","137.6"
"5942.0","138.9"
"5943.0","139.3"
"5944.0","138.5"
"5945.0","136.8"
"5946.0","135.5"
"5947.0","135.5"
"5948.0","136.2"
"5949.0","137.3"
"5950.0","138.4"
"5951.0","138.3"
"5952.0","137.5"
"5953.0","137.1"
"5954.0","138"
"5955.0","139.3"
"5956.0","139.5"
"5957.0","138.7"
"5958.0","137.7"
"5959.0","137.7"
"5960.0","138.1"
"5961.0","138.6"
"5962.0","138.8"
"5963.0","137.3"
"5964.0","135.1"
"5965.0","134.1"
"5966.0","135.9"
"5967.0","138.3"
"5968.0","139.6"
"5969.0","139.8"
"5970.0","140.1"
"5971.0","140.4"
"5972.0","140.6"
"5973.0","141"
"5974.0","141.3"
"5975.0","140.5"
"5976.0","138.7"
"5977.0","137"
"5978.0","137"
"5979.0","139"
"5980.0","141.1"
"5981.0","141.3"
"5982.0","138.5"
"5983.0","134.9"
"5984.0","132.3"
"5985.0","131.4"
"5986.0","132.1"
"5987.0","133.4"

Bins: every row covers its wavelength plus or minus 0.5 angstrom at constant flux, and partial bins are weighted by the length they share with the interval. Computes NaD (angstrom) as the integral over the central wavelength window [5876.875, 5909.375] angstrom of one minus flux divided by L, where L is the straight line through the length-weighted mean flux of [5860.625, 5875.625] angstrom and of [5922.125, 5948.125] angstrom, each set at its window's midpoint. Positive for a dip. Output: 3.3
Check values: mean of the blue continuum 138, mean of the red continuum 137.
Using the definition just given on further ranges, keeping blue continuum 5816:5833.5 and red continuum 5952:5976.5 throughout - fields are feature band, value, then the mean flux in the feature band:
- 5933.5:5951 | 0.3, 136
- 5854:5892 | 2.3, 131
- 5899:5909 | 0.2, 136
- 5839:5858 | 0.3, 138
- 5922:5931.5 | 0.0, 139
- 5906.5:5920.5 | 0.1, 138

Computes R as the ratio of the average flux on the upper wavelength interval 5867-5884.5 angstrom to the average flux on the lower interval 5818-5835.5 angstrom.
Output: 1.0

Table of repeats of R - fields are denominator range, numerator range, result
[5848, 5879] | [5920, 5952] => 1.00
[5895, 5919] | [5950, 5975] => 1.05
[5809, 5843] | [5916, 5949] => 0.98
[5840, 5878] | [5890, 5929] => 0.95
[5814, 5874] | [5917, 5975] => 1.00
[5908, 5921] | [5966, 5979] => 1.01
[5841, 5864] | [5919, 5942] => 1.01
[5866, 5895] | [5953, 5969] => 1.08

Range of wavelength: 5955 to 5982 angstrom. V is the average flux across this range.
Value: 139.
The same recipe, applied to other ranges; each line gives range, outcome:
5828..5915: 133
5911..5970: 137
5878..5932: 129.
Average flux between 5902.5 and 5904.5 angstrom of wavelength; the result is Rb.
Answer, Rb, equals 140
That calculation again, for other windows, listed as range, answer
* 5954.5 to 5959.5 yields 139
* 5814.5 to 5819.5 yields 140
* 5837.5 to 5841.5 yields 139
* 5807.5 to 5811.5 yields 138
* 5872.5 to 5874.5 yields 139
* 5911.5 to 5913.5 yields 138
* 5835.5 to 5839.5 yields 139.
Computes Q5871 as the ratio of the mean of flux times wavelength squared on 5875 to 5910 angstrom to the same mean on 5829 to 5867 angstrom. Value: 0.92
